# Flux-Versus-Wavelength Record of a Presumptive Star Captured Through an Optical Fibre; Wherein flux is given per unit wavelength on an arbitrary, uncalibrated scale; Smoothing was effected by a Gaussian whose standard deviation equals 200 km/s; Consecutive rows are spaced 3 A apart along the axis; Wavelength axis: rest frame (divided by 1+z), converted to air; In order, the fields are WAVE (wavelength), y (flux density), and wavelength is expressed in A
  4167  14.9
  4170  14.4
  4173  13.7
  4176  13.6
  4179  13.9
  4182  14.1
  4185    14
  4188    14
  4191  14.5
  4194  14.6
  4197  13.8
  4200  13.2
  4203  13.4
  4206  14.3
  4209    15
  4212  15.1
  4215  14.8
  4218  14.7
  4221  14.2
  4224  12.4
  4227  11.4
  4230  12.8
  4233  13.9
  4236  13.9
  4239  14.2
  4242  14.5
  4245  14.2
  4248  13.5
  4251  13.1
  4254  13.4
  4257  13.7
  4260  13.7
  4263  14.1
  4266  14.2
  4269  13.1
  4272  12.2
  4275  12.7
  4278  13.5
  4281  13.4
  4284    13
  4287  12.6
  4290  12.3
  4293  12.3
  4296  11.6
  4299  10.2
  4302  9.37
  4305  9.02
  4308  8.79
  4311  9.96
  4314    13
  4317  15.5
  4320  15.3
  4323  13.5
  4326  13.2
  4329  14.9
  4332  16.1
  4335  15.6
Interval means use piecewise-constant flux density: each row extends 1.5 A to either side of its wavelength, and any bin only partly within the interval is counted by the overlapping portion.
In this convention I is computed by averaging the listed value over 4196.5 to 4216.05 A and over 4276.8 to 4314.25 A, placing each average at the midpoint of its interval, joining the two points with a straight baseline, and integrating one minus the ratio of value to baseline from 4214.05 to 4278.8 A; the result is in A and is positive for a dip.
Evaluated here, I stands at -3.0 A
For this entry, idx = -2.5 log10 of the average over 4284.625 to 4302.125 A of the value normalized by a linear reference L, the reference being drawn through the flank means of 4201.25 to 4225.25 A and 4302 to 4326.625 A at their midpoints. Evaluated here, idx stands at 0.08 mag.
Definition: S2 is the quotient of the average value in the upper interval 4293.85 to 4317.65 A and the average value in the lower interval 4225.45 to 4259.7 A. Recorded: 0.80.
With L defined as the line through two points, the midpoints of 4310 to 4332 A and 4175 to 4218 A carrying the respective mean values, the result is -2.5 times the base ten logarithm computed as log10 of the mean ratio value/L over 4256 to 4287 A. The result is 0.05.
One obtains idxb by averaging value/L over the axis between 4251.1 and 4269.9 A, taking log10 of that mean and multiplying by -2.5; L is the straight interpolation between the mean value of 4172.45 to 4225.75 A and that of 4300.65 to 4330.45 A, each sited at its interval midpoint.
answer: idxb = -0.05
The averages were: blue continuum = 14.1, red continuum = 12.3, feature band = 13.7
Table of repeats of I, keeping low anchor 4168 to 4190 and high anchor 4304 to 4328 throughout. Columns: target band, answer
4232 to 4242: -0.57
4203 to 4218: -1.13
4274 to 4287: -0.29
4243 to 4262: -0.72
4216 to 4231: 0.35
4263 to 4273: -0.30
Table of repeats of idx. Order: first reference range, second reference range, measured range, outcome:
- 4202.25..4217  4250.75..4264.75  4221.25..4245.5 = 0.05 mag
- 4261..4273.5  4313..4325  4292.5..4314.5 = 0.33 mag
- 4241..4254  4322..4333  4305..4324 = 0.16 mag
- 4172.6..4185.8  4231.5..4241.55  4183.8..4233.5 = 0.01 mag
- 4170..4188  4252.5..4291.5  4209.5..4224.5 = -0.06 mag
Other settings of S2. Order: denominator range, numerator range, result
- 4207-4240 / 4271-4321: 0.87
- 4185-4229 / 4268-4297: 0.91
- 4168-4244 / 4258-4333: 0.91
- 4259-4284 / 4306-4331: 0.97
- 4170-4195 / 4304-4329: 0.89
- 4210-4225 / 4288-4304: 0.78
